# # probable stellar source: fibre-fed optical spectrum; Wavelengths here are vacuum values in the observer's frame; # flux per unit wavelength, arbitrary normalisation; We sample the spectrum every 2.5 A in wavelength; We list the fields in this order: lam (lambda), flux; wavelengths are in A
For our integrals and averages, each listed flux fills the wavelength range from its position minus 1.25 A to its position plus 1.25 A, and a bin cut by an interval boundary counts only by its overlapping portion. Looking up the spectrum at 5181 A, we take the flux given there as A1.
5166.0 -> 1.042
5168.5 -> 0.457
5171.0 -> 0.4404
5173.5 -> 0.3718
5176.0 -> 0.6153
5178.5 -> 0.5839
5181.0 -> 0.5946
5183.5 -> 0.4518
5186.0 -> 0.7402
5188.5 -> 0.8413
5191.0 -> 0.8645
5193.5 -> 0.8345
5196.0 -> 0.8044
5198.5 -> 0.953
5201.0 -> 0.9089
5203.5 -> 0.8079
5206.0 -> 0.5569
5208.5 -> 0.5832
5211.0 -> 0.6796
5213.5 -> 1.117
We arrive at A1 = 0.5946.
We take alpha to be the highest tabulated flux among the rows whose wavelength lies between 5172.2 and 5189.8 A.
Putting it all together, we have 0.8413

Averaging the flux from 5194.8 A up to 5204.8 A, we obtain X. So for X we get 0.867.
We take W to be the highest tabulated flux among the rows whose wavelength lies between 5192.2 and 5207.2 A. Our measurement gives 0.953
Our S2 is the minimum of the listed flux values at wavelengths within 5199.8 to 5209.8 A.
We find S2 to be 0.5569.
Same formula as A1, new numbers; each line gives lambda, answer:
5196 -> 0.8044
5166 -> 1.042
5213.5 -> 1.117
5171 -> 0.4404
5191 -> 0.8645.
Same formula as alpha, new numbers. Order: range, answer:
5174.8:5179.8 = 0.6153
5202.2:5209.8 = 0.8079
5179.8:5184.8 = 0.5946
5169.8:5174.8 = 0.4404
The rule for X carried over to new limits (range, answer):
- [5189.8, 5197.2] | 0.834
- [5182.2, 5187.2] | 0.595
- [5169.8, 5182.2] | 0.521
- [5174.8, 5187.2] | 0.597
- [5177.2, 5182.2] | 0.589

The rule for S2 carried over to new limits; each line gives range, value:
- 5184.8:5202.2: 0.7402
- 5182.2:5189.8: 0.4518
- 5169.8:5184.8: 0.3718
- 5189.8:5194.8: 0.8345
